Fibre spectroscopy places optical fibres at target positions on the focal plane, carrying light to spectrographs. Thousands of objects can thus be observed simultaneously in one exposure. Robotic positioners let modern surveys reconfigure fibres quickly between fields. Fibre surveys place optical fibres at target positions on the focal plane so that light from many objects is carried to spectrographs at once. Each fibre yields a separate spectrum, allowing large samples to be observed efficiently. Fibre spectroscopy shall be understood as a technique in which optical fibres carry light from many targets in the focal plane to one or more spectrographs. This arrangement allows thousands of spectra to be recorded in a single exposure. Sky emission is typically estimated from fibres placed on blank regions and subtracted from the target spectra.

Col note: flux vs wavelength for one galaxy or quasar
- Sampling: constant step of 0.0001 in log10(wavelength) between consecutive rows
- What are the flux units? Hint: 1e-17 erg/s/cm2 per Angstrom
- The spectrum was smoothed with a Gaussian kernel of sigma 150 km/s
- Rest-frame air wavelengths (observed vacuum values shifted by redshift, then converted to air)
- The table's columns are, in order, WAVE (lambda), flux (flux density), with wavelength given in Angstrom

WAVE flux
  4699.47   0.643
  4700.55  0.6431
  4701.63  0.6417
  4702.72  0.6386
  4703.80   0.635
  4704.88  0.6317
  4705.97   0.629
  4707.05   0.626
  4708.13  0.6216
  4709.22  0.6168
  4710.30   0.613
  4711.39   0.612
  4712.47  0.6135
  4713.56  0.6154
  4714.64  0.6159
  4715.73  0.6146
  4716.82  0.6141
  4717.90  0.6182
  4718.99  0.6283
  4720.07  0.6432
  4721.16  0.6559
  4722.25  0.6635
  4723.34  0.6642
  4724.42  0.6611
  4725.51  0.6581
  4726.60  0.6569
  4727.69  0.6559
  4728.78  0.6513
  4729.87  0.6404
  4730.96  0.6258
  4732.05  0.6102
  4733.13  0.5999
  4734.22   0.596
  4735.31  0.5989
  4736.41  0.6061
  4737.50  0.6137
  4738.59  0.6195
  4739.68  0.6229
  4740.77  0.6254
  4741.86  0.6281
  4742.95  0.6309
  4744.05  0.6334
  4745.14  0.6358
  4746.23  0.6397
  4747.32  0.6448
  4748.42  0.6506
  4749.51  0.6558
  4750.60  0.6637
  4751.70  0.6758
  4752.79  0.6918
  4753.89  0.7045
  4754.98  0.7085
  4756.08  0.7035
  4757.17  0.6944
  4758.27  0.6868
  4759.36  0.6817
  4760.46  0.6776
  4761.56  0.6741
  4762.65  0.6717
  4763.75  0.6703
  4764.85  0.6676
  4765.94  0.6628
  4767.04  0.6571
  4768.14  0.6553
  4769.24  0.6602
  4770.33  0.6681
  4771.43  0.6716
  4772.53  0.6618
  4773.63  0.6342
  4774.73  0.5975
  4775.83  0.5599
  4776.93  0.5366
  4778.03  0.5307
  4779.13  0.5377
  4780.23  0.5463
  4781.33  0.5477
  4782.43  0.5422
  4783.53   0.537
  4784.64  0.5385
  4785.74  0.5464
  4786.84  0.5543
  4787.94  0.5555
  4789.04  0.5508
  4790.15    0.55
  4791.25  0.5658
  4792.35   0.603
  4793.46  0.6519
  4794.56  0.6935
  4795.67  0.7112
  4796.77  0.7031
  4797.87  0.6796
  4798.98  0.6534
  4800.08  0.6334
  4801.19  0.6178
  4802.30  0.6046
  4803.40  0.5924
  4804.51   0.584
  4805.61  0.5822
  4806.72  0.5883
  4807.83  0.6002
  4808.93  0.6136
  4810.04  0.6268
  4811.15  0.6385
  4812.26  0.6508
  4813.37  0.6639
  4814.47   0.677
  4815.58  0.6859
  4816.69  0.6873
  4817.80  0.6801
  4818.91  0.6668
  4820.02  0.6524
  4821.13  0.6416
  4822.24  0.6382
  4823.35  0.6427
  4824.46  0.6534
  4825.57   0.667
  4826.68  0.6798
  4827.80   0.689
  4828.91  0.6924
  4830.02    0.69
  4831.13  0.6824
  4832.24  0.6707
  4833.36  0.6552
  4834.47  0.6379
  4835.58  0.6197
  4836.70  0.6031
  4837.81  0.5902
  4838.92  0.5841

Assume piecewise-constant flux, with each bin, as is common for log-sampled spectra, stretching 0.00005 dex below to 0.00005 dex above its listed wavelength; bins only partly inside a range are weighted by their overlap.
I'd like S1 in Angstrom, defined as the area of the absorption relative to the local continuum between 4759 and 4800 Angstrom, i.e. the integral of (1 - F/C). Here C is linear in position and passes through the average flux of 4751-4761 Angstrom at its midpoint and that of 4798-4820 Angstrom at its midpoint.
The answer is 3.08 Angstrom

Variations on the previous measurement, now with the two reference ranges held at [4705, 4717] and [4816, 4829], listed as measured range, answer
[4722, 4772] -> -1.6 Angstrom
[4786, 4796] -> 0.8 Angstrom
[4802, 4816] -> 0.8 Angstrom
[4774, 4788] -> 2.1 Angstrom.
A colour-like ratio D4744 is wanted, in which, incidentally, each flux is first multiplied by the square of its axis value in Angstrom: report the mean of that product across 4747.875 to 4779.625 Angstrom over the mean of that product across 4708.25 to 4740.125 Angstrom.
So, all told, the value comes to 1.06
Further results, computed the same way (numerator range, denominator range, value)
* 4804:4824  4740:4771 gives 0.99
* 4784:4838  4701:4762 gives 1.02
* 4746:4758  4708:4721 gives 1.11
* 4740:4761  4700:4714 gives 1.08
